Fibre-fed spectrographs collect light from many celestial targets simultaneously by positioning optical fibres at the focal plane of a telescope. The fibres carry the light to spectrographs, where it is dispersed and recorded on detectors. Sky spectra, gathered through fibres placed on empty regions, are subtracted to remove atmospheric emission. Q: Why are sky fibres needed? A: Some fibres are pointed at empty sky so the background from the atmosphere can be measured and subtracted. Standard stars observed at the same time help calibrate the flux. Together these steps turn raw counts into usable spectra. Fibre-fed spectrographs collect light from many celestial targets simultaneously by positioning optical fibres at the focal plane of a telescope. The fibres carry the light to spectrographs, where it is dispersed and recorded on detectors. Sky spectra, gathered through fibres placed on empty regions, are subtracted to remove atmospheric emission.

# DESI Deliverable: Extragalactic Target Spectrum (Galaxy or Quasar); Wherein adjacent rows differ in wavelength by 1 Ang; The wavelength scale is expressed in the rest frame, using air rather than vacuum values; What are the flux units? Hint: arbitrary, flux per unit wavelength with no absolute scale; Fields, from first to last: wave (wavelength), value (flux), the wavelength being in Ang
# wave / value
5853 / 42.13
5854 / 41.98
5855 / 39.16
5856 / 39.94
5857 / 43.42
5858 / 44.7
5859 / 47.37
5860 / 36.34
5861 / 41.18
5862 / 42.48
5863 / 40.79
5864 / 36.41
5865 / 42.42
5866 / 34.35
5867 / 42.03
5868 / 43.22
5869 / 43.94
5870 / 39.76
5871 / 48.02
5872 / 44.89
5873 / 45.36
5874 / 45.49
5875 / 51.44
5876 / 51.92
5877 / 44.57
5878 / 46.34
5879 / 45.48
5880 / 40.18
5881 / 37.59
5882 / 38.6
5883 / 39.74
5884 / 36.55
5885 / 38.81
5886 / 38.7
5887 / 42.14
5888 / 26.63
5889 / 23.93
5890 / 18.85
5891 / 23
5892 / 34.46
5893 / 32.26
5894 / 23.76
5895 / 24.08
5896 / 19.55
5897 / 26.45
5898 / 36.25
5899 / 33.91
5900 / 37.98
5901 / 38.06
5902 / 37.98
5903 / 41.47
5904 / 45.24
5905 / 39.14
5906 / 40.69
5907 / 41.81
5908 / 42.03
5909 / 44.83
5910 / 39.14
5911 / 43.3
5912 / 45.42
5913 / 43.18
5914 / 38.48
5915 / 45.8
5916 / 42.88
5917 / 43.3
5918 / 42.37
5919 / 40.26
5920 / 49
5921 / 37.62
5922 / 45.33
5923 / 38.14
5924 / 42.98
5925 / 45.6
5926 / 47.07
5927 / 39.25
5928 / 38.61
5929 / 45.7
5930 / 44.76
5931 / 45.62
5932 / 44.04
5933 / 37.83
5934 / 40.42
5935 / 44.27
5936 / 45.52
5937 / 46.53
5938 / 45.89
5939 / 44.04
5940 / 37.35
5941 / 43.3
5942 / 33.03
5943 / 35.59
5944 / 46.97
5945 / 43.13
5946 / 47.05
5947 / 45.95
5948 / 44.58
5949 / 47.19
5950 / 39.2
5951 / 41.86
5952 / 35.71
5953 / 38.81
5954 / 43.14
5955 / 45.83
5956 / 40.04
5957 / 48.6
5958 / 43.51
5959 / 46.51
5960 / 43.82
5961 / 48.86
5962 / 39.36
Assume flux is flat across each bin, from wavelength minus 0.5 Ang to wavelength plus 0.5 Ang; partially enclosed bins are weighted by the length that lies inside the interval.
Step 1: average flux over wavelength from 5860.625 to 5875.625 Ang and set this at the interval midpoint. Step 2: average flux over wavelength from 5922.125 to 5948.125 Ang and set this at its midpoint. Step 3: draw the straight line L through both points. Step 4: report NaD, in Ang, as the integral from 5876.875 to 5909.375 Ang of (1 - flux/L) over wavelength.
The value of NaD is 5.5 Ang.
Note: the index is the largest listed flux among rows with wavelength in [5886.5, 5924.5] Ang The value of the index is 49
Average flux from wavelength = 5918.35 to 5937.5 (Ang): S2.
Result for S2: 43.1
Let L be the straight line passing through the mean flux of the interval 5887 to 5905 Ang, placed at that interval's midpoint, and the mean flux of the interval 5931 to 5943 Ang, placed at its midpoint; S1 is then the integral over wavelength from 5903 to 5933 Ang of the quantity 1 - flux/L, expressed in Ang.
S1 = -4.7 Ang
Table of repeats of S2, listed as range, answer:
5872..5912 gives 37.6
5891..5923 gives 38.3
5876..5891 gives 37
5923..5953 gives 42.6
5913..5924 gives 42.4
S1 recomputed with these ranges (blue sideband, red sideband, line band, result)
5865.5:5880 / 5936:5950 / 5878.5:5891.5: 2.9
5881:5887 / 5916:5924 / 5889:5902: 3.5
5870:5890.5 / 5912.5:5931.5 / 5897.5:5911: 0.6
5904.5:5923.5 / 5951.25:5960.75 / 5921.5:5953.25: 0.1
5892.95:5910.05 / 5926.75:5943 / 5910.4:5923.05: -1.4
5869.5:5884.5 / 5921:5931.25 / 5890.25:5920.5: 3.9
